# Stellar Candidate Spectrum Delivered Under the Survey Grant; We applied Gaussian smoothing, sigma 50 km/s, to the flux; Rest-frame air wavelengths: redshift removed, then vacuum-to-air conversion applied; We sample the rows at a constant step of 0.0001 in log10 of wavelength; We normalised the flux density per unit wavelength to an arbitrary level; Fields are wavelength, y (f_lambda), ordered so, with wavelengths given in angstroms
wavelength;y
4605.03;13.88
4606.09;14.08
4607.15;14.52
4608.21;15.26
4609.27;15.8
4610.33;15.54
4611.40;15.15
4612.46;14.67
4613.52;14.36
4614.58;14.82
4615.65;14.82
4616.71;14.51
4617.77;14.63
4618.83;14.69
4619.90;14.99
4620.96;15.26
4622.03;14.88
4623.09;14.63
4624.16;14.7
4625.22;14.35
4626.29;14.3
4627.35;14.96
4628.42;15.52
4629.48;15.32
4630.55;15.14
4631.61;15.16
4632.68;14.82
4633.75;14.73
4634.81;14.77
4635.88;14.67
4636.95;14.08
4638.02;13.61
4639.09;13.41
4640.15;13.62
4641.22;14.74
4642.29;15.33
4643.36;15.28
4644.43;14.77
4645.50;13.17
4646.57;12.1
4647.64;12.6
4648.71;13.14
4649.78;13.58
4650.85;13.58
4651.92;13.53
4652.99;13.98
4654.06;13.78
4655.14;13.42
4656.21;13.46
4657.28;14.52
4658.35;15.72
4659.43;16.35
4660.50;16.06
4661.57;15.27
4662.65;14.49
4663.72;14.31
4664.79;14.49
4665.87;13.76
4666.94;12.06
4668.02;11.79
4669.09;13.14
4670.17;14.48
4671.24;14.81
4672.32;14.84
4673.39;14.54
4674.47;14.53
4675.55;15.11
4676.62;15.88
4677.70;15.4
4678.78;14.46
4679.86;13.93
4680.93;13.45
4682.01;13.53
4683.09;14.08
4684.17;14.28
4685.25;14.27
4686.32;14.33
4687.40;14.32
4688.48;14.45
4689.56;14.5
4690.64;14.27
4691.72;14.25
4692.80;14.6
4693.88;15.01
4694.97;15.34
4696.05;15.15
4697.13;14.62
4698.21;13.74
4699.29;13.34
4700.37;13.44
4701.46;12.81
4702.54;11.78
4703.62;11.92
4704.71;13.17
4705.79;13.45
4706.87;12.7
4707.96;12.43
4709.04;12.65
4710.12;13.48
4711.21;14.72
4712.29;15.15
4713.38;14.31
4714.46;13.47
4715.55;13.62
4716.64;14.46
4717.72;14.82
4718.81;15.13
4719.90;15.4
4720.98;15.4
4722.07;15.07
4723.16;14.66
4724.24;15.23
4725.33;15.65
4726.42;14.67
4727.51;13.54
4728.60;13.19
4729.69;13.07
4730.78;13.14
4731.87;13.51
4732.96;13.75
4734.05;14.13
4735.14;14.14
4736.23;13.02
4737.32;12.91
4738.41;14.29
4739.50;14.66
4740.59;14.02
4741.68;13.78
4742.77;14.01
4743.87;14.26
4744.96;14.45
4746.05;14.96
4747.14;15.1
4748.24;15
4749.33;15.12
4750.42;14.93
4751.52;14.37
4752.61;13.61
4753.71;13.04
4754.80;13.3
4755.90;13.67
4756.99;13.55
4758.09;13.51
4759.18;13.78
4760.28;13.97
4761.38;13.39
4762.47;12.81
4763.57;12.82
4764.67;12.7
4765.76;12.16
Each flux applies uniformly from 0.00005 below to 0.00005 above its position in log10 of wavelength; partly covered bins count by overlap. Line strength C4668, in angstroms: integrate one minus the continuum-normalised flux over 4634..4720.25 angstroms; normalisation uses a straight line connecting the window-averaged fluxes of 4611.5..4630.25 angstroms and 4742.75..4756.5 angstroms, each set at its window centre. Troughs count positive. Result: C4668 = 2.94 angstroms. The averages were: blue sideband 14.8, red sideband 14.3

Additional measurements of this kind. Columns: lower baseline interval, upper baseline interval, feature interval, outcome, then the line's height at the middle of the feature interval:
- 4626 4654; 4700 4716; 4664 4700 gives -1.7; 13.6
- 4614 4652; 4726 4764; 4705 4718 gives 0.3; 14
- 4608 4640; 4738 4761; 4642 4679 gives 1.0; 14.6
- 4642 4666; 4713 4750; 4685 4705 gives 0.4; 14.3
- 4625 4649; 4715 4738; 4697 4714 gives 1.1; 14.2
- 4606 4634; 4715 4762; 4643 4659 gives 1.0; 14.7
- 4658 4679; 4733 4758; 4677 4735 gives 1.1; 14.3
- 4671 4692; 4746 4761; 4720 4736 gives 0.0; 14.2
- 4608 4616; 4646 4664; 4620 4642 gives 0.0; 14.6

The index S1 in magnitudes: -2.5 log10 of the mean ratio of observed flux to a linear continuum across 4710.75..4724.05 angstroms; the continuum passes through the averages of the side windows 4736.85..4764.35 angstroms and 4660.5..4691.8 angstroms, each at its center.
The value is -0.05 mag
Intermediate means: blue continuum 14.3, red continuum 14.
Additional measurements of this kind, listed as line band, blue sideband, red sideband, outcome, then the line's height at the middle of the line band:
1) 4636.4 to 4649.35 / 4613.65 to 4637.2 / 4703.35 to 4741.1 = 0.064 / 14.7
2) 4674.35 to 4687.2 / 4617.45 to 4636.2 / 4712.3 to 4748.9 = 0.010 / 14.6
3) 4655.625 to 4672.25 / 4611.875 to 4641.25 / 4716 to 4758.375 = 0.013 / 14.5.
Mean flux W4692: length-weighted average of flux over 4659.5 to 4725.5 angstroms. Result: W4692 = 14.2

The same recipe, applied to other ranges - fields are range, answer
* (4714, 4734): 14.3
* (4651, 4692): 14.3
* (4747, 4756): 14.2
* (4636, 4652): 13.8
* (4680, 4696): 14.4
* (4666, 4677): 14.1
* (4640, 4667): 14.2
